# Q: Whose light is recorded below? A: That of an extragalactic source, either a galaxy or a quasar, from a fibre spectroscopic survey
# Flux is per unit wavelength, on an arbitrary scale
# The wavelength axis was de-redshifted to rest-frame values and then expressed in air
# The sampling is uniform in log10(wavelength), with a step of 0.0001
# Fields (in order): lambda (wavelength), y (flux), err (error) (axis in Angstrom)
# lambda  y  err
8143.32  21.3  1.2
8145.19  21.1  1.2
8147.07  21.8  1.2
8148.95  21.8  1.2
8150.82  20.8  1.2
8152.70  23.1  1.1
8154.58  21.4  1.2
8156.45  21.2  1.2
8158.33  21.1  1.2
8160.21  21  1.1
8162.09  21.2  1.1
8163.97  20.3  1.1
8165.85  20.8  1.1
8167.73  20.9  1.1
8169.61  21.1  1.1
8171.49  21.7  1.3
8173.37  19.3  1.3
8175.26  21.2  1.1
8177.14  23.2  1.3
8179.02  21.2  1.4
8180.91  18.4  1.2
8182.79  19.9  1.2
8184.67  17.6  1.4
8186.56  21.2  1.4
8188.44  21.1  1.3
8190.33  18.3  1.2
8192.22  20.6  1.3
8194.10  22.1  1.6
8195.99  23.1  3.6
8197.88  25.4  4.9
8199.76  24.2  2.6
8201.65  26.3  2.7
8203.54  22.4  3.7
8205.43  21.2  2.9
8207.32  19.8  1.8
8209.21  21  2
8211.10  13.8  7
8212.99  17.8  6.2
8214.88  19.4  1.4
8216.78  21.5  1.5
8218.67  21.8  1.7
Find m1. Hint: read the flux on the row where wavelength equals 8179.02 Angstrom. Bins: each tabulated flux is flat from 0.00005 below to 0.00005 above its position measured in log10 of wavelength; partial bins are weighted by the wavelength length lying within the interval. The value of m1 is 21.2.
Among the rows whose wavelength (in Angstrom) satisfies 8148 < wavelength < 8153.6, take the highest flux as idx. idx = 23.1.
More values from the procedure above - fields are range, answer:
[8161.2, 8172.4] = 21.7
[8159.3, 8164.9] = 21.2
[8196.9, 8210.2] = 26.3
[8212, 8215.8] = 19.4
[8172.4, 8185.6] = 23.2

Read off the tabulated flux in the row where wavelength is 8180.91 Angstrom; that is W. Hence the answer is 18.4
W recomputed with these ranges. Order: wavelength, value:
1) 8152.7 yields 23.1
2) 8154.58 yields 21.4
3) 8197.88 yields 25.4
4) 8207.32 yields 19.8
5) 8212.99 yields 17.8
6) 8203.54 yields 22.4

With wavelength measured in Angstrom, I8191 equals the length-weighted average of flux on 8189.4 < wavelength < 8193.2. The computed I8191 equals 19.5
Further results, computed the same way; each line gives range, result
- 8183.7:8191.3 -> 19.5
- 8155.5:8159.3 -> 21.2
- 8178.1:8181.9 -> 19.8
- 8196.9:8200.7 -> 24.8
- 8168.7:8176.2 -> 20.8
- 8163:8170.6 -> 20.8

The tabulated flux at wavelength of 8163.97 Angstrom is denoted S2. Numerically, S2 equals 20.3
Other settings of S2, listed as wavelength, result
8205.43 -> 21.2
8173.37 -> 19.3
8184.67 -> 17.6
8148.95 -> 21.8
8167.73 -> 20.9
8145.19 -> 21.1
